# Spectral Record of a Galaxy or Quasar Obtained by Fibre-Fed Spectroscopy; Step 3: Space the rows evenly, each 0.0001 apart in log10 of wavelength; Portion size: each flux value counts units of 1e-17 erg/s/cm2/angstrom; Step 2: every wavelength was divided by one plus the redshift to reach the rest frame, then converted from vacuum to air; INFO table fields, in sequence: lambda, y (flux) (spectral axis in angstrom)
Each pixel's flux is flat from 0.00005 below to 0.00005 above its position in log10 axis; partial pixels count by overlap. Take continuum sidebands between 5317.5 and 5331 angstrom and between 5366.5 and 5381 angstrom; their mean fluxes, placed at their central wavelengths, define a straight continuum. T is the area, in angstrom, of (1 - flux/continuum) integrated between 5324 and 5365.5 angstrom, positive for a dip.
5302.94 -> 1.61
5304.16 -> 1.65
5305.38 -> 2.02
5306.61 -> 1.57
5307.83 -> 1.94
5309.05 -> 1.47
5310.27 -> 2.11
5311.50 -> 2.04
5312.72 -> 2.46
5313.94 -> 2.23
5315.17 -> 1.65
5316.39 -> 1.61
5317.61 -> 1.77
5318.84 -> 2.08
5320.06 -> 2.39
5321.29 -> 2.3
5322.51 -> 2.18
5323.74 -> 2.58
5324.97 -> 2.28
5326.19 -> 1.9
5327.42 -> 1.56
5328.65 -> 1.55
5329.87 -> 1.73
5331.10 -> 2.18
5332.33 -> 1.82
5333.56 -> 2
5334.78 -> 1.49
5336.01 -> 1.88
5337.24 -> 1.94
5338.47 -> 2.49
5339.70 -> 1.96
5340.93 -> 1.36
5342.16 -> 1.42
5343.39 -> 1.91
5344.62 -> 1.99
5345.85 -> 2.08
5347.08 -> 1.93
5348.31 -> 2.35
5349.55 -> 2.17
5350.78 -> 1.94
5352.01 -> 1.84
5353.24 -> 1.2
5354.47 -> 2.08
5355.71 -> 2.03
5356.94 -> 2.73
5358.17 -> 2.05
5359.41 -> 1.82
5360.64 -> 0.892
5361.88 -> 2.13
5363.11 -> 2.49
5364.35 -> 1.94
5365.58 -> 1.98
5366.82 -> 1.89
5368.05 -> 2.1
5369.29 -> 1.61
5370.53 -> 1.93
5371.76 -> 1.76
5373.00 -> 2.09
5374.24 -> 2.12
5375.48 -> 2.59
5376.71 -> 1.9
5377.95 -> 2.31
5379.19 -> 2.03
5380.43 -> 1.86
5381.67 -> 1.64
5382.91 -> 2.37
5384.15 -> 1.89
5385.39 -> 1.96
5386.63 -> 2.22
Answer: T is 2.3 angstrom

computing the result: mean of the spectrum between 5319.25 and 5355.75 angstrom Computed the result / 1.95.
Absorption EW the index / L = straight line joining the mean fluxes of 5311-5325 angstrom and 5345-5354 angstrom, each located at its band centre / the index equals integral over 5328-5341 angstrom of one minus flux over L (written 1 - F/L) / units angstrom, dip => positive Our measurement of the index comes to 1.0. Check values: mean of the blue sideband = 2.13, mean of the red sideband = 1.93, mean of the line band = 1.87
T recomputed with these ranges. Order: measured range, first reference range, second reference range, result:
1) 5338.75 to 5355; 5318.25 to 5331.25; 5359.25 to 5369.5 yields 0.73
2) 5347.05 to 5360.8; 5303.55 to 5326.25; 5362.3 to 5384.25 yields 0.50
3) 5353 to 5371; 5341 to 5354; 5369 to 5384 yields 0.02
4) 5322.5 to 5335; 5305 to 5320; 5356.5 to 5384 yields 0.09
